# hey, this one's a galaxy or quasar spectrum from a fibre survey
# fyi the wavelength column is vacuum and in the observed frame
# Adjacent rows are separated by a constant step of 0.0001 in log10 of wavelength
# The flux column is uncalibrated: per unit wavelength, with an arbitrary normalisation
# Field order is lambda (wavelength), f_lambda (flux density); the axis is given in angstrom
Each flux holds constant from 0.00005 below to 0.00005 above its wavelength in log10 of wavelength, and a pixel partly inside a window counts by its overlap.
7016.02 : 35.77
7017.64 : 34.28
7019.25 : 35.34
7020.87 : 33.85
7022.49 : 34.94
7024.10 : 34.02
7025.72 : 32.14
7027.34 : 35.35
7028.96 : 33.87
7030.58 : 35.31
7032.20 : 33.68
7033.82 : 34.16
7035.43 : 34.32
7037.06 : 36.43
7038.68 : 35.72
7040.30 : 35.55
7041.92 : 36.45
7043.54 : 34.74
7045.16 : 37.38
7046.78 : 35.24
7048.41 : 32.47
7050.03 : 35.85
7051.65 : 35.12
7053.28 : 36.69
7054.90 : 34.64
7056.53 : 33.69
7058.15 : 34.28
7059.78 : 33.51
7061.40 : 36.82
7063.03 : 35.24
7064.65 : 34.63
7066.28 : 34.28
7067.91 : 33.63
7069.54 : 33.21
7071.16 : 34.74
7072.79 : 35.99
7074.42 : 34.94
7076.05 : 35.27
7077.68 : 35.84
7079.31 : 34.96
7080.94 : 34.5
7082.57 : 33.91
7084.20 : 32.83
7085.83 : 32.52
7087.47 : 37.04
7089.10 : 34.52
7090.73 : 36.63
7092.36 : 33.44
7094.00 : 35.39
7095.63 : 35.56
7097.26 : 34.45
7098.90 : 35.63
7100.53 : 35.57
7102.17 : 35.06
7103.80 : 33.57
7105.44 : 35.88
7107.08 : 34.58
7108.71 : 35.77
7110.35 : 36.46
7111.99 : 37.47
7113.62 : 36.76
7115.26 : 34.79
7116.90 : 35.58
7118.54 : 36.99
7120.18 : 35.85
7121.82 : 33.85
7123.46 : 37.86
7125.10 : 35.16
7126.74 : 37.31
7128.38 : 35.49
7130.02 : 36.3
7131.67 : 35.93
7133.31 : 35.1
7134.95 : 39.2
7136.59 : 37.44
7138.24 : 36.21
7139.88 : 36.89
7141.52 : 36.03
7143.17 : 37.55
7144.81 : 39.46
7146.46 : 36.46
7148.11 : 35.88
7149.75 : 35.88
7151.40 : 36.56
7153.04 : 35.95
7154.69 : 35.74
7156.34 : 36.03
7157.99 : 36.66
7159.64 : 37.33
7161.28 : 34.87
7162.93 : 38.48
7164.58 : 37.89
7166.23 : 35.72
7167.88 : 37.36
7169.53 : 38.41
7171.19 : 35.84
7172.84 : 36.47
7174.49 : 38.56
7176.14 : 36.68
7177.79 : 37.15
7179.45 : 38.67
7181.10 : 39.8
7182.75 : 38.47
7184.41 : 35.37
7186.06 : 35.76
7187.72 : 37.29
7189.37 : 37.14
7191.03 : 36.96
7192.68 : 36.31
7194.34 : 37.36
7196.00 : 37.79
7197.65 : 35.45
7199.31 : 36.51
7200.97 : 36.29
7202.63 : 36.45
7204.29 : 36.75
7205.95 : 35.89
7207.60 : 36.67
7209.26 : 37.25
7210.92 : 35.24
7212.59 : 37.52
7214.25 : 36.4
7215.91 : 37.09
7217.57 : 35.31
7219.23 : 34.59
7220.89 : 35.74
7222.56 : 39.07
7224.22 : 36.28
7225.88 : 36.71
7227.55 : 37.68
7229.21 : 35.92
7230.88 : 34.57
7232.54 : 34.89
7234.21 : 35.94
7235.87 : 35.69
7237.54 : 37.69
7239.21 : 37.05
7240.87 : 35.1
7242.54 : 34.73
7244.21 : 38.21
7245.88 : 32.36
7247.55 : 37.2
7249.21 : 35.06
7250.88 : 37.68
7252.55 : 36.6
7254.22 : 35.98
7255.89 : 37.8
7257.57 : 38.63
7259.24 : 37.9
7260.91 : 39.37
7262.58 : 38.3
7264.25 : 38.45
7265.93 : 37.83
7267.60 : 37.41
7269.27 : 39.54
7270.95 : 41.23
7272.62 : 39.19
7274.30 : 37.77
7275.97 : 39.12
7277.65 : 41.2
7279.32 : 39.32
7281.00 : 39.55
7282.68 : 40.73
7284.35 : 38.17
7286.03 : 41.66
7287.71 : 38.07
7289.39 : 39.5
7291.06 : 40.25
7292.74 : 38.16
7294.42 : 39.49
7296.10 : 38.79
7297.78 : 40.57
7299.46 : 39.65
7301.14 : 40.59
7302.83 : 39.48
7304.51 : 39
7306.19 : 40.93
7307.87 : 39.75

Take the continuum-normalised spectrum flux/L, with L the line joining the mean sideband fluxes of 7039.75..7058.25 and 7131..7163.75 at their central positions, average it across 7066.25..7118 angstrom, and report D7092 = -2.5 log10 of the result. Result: 0.03 mag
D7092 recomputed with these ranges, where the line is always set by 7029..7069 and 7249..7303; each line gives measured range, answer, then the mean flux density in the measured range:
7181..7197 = 0.01 mag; 37.1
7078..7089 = 0.04 mag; 34.4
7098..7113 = 0.01 mag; 35.6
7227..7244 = 0.07 mag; 36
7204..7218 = 0.04 mag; 36.5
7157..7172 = 0.00 mag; 36.9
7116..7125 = 0.01 mag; 35.9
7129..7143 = -0.01 mag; 36.7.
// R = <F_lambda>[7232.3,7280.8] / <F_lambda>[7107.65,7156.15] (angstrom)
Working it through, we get 1.03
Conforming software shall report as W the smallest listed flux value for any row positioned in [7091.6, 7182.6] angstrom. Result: 33.44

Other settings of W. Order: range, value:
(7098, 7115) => 33.57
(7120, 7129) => 33.85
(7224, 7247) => 32.36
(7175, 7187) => 35.37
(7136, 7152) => 35.88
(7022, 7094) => 32.14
